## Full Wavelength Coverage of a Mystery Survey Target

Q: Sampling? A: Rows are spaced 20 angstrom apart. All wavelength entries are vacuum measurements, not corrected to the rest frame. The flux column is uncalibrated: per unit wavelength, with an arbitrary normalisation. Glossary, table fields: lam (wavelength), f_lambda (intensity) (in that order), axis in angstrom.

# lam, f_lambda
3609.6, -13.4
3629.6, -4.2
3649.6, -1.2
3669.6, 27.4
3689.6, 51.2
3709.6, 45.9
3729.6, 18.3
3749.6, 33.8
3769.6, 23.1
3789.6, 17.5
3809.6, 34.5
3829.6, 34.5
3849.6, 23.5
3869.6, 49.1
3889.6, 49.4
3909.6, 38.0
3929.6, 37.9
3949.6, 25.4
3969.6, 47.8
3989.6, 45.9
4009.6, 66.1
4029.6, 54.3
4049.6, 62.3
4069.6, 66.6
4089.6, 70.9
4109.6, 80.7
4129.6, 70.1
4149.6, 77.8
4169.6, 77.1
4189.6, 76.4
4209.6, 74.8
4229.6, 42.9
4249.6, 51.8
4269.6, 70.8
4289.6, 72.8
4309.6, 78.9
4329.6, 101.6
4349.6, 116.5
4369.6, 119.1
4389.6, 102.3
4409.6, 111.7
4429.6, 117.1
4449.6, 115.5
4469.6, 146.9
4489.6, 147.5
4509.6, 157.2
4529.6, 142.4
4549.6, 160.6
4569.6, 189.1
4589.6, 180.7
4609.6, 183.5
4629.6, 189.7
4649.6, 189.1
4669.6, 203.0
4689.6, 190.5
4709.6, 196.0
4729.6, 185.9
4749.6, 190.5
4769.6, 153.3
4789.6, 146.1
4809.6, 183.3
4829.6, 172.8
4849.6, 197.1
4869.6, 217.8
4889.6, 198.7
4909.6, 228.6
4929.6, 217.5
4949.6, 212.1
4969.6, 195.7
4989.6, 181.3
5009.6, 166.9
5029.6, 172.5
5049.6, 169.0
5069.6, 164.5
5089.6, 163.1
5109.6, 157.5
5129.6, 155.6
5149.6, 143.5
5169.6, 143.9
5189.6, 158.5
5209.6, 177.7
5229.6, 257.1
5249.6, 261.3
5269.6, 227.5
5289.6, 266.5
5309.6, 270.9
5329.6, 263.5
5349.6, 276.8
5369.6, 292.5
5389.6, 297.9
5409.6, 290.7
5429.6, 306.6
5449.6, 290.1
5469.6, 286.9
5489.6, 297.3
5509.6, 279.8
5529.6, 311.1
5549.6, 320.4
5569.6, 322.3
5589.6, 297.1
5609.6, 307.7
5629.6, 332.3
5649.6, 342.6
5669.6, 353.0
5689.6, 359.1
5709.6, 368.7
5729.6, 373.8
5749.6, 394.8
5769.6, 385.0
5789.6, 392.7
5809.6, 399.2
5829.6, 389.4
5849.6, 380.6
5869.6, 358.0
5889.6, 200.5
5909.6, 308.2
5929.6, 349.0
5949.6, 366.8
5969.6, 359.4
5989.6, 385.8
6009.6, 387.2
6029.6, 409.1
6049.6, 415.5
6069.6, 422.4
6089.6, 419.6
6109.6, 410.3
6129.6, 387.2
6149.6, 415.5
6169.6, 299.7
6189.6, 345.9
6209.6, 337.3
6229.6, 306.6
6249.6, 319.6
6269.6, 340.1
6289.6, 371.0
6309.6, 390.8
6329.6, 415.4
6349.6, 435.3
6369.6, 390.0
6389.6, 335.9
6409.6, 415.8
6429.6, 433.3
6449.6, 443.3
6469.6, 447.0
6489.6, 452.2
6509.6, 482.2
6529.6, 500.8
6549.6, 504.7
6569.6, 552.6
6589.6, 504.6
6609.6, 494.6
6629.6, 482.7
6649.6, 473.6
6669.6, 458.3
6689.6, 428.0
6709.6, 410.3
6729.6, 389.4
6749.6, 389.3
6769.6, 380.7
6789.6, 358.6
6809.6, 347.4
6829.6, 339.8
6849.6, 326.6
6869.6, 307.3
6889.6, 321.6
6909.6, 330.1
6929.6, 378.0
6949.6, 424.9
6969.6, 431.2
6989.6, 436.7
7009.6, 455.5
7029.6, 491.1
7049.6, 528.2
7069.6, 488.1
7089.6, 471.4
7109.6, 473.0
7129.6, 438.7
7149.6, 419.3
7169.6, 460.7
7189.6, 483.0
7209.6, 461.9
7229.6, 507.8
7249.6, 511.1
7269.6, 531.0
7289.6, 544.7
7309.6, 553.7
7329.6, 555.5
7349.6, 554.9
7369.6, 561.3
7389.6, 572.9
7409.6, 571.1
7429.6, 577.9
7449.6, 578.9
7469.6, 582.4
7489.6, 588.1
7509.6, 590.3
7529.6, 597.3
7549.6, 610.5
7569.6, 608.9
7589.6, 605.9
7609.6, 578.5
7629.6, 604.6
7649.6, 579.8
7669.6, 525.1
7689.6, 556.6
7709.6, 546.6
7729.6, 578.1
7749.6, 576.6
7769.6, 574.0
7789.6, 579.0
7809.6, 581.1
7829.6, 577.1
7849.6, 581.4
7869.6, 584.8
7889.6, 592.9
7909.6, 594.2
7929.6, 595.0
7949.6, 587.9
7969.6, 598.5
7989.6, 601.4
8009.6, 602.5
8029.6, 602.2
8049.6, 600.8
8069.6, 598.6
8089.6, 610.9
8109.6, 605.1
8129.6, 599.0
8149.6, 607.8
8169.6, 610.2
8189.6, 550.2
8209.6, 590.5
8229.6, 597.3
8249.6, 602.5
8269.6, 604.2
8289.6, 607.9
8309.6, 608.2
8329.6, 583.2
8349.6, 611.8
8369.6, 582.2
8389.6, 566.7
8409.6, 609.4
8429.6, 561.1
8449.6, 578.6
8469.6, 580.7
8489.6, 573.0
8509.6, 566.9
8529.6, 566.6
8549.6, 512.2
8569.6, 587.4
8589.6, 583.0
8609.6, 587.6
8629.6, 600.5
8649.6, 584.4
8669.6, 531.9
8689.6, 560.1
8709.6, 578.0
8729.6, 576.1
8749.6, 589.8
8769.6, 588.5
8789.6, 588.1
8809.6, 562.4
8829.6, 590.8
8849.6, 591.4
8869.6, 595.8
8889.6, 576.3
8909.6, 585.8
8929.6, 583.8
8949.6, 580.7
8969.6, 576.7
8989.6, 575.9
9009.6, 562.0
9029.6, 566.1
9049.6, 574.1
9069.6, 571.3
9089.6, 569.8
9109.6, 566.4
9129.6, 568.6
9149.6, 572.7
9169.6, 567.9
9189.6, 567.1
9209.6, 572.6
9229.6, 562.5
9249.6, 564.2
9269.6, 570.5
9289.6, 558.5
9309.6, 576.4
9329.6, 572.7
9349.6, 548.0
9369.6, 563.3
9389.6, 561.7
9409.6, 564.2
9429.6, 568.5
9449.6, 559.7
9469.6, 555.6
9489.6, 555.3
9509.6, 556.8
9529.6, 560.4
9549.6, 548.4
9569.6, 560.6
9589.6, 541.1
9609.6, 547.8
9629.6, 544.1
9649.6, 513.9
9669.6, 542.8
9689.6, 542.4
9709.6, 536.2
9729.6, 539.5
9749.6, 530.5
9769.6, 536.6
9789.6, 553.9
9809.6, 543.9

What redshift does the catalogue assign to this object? 0.000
